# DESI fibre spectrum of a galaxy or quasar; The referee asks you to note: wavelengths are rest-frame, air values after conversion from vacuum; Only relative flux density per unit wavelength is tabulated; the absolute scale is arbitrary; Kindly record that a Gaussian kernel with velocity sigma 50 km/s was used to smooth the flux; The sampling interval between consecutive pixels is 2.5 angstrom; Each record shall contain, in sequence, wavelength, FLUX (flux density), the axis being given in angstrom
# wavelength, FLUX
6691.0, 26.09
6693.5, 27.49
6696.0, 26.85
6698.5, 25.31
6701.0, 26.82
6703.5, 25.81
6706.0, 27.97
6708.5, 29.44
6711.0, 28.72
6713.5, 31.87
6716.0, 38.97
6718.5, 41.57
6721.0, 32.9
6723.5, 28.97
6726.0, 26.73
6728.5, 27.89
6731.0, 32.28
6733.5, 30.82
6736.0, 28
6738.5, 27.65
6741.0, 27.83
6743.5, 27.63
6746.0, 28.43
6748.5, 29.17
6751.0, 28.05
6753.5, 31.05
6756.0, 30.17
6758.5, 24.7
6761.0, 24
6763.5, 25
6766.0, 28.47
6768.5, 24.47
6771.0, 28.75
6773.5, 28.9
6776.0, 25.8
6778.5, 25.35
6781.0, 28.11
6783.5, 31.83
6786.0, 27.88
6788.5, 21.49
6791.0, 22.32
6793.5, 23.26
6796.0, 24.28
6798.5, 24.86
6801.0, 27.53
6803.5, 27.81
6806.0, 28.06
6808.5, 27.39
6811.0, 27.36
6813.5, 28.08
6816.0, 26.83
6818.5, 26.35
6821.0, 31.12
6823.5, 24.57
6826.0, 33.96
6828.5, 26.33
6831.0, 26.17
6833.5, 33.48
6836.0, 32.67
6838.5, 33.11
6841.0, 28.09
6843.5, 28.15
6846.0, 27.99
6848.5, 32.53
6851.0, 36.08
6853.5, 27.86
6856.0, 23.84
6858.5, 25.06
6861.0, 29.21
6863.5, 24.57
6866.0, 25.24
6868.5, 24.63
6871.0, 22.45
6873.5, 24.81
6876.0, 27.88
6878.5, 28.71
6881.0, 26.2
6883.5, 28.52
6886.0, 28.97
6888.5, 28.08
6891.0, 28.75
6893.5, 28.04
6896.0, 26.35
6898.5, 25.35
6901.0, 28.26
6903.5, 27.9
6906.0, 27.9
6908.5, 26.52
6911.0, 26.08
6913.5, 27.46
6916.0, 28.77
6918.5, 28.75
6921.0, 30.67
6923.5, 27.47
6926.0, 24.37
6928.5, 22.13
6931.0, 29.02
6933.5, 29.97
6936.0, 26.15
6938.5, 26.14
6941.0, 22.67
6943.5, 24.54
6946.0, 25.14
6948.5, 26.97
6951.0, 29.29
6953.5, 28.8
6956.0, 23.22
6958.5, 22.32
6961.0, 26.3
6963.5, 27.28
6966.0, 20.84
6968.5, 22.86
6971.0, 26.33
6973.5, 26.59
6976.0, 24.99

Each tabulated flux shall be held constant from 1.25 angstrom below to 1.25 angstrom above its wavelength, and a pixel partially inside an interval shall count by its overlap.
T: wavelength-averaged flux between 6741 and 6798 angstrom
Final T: 26.8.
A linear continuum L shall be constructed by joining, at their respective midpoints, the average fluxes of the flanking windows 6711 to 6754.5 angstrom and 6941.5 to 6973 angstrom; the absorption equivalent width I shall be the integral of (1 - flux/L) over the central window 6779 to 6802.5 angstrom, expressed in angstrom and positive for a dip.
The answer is 2.8 angstrom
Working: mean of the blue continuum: 30.5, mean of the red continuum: 25.3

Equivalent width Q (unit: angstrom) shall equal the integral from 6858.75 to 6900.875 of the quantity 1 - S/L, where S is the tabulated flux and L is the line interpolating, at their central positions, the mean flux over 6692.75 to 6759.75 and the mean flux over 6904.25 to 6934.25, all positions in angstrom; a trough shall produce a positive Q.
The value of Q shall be 1.6 angstrom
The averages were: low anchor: 29.4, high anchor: 27.4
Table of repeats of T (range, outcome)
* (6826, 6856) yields 30.1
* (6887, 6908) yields 27.6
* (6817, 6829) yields 28.6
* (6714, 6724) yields 35.8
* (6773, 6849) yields 27.7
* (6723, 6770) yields 28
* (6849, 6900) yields 27.1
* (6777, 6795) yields 25.7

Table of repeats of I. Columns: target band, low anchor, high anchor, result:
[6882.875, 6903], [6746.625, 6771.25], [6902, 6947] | -0.7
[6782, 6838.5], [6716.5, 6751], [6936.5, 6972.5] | 1.6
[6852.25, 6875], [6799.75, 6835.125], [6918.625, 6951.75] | 1.9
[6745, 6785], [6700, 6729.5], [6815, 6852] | 3.5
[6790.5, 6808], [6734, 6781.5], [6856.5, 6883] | 0.8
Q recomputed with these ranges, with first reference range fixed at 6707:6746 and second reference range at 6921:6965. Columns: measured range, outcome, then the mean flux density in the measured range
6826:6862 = -1.7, 29.5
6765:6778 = 1.1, 27.1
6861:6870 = 0.8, 25.4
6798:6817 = 1.1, 27.3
